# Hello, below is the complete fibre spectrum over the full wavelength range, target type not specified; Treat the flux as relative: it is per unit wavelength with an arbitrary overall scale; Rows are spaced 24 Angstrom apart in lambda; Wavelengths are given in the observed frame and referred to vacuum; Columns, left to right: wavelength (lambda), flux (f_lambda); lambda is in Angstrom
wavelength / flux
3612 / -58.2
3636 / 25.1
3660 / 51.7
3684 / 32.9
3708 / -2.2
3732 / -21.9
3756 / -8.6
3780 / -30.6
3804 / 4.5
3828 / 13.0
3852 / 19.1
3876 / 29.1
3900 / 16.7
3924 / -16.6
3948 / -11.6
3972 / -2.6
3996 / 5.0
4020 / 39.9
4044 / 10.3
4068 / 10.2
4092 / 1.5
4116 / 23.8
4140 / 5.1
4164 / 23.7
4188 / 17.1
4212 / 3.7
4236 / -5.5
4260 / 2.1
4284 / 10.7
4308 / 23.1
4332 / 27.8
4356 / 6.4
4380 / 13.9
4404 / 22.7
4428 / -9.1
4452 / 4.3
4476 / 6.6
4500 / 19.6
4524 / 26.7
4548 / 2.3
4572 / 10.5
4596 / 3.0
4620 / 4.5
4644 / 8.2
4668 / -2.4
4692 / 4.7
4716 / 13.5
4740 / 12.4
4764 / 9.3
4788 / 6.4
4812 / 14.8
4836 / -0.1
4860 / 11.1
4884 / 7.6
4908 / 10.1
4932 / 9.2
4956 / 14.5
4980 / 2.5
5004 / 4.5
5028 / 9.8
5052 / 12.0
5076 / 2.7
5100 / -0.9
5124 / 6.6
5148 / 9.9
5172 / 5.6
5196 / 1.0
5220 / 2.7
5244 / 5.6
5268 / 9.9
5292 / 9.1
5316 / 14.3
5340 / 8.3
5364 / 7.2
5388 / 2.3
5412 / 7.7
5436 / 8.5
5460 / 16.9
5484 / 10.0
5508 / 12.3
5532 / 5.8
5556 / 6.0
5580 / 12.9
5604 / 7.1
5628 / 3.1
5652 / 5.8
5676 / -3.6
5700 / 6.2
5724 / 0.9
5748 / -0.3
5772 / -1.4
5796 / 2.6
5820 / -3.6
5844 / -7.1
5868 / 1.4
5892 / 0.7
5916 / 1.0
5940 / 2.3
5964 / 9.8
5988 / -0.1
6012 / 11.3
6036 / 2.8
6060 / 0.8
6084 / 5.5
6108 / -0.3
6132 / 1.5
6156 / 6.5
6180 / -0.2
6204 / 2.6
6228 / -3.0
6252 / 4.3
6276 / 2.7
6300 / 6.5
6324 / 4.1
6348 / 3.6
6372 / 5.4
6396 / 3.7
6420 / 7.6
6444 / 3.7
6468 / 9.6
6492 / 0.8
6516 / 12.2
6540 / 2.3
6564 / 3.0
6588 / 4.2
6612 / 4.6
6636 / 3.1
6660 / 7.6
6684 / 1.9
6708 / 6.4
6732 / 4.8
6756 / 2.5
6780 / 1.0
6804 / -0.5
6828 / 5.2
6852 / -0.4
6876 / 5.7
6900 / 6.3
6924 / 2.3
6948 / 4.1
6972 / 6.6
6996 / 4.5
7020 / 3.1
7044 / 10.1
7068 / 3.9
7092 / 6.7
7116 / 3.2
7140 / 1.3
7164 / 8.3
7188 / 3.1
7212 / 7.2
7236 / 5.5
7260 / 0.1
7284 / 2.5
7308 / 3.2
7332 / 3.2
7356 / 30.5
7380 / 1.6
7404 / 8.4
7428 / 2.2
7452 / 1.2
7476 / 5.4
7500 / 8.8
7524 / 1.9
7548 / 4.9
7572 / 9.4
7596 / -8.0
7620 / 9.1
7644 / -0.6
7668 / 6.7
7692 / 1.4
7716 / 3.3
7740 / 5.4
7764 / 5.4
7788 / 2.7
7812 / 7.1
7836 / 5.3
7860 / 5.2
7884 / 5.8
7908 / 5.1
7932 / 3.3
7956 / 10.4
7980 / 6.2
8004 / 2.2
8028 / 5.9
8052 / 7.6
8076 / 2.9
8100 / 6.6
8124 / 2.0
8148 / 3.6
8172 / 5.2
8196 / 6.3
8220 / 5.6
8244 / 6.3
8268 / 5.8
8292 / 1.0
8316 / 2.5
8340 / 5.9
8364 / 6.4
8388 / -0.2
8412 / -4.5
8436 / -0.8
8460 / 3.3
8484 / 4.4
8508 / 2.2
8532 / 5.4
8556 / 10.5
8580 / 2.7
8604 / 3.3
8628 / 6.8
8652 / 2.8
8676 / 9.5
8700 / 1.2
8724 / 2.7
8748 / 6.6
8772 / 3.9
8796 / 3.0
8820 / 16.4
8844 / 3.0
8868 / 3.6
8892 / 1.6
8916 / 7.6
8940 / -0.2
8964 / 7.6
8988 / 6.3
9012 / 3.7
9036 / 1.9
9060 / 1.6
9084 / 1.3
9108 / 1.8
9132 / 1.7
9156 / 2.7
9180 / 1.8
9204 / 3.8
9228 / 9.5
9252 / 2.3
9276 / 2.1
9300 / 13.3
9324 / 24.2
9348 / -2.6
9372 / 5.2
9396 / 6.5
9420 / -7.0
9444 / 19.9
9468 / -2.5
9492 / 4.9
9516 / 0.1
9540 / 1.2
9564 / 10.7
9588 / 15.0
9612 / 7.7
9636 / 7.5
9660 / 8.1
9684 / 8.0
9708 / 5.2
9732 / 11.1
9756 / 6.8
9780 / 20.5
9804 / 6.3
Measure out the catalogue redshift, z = 0.972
